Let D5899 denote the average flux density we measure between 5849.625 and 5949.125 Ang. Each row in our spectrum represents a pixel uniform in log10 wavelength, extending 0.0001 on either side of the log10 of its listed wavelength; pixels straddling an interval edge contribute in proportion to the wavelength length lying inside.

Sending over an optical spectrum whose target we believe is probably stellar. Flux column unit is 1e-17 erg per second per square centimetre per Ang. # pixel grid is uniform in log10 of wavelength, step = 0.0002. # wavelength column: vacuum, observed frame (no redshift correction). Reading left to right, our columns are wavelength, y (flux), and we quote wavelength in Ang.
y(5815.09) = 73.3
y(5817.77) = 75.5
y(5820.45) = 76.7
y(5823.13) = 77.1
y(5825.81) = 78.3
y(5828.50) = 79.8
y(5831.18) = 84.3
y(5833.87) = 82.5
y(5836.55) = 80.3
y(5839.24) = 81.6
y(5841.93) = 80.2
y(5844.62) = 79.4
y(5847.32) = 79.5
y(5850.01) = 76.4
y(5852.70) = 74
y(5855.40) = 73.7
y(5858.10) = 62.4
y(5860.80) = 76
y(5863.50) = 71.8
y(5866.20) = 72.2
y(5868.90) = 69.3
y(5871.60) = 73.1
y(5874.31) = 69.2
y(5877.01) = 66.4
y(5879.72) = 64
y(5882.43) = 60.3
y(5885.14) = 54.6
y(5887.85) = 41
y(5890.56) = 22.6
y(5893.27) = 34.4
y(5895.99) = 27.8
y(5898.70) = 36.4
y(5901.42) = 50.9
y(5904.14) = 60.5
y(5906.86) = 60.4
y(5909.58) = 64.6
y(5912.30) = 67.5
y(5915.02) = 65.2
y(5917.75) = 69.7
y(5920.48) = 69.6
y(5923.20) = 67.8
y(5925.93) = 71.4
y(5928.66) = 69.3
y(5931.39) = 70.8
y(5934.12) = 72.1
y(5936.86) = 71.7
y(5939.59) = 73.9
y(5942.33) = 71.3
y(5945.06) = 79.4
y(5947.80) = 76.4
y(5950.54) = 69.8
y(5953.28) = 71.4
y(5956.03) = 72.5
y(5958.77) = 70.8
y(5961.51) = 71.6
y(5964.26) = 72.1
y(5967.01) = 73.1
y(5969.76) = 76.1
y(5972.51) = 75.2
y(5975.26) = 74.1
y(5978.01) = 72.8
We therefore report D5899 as 63.6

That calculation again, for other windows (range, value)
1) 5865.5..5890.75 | 60.6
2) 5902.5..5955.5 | 69.6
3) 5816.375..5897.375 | 68.1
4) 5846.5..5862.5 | 73.4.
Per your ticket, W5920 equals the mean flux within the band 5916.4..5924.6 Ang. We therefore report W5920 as 69.1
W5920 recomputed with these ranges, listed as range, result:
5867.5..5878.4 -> 69.5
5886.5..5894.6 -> 32.7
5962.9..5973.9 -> 74.1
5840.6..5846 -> 79.7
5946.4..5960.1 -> 72.2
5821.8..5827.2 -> 77.7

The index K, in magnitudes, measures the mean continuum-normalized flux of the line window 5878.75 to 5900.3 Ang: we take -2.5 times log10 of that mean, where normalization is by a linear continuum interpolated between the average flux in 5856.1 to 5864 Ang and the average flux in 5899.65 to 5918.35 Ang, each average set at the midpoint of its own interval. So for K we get 0.472 mag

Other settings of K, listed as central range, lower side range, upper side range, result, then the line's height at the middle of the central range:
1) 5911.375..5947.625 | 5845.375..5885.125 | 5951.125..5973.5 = 0.013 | 71.8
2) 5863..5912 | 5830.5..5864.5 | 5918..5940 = 0.312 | 73.9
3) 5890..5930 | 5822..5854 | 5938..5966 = 0.309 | 75.3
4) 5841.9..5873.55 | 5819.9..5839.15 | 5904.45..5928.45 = 0.032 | 75.8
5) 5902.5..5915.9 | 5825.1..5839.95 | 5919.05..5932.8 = 0.137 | 71.9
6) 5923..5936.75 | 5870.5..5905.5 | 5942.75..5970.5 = -0.100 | 64.4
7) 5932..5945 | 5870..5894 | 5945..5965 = -0.067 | 68.5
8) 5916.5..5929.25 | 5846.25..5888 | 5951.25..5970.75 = 0.018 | 70.7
